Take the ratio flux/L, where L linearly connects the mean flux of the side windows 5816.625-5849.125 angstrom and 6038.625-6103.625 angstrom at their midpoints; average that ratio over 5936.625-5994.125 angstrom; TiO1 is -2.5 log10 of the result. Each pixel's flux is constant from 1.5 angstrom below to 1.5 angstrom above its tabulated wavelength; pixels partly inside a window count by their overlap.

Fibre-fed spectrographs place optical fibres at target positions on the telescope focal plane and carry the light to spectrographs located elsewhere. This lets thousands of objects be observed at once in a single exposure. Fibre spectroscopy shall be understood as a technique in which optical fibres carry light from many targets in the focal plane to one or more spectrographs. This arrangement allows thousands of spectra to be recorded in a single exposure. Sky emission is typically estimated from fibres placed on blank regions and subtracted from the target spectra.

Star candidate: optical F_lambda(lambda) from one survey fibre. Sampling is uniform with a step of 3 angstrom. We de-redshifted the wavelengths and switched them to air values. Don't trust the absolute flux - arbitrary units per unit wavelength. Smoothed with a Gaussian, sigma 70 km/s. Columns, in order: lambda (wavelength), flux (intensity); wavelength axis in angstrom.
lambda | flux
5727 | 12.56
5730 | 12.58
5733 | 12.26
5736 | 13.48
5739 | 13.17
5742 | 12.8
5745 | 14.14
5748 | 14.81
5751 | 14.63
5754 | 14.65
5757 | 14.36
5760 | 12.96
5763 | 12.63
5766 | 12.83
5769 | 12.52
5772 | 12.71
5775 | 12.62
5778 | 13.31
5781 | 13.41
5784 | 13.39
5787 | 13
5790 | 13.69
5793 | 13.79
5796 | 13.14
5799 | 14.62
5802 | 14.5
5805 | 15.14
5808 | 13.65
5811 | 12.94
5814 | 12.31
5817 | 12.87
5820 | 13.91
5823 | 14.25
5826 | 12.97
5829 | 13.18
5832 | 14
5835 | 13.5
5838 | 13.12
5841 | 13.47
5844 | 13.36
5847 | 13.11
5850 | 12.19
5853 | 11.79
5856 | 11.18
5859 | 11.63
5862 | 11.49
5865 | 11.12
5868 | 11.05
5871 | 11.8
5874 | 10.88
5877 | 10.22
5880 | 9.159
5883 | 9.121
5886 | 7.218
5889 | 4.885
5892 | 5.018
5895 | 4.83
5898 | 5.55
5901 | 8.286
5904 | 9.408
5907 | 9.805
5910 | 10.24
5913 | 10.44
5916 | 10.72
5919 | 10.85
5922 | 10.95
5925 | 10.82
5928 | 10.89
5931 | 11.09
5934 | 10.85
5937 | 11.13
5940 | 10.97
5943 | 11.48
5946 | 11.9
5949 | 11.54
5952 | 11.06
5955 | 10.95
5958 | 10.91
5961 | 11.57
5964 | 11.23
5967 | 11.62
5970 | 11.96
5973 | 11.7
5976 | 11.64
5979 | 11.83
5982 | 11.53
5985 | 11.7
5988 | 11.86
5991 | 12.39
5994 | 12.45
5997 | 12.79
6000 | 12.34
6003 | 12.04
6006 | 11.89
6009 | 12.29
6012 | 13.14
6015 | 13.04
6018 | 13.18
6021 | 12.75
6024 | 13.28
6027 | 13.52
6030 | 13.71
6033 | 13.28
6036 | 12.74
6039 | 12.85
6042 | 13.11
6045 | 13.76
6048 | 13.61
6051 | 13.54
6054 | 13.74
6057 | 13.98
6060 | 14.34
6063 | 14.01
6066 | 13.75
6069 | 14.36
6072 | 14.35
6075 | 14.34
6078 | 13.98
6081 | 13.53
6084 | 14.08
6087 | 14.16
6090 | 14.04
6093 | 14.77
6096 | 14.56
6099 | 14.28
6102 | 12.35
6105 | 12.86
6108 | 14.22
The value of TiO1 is 0.18 mag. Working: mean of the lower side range 13.4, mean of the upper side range 13.9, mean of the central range 11.6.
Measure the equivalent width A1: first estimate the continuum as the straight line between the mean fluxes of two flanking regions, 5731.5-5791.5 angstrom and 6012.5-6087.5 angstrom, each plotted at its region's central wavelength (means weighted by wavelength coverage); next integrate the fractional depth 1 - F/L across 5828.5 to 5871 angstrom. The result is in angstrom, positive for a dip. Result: 3.3 angstrom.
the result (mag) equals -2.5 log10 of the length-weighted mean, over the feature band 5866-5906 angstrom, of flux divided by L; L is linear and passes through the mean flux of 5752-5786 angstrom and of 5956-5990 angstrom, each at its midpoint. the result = 0.43 mag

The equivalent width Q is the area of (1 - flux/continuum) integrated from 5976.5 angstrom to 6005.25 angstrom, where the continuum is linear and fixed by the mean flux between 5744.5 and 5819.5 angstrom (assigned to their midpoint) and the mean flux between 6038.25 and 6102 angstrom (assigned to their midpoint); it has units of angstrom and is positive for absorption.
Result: 3.6 angstrom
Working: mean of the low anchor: 13.5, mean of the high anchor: 13.9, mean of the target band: 12.1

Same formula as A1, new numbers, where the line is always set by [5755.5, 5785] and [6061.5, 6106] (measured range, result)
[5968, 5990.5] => 3.1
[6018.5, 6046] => 1.2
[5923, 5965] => 7.4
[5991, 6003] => 1.1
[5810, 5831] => 0.0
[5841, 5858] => 1.1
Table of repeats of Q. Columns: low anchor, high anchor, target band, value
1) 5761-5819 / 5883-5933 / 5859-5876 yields -1.5 angstrom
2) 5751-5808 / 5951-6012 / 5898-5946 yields 7.4 angstrom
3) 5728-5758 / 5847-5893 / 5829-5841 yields -2.6 angstrom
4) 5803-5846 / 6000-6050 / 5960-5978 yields 2.1 angstrom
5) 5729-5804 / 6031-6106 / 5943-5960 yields 2.9 angstrom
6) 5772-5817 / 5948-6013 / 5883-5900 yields 9.1 angstrom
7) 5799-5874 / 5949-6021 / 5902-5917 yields 2.9 angstrom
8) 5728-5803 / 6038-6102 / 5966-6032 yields 6.7 angstrom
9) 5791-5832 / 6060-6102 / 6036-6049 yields 0.7 angstrom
